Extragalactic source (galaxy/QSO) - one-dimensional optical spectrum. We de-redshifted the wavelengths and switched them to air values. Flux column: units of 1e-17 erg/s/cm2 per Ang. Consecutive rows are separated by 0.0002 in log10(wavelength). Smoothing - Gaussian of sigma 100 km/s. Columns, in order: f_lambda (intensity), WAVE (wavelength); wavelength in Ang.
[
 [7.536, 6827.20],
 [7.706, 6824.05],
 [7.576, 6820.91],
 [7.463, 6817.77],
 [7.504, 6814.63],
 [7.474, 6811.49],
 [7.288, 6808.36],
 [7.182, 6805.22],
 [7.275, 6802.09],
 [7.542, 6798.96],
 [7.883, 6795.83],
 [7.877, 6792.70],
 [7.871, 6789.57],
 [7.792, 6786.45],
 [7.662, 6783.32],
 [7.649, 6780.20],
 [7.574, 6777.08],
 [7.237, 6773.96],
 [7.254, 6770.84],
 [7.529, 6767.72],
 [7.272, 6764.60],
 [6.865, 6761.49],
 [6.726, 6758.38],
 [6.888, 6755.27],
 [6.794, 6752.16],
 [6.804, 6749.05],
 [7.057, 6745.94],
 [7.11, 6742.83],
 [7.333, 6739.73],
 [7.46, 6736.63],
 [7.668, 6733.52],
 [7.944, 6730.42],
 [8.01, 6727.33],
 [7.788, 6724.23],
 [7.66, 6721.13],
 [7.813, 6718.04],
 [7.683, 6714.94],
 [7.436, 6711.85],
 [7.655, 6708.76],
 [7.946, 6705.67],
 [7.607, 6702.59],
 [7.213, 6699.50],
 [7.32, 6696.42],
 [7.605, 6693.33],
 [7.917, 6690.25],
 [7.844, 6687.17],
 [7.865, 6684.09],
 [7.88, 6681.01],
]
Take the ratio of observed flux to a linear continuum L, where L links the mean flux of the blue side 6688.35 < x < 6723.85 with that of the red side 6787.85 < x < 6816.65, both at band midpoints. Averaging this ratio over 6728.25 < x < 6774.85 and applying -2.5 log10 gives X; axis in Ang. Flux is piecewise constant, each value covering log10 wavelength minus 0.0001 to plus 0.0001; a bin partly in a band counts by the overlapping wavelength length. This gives 0.06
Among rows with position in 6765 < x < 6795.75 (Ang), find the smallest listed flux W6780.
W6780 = 7.237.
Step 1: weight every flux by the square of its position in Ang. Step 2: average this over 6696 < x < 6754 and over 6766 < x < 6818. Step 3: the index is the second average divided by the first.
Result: 1.03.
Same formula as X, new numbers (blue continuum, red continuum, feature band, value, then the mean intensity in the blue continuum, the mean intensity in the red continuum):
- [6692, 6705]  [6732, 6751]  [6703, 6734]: -0.06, 7.47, 7.23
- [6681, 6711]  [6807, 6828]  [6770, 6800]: -0.01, 7.67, 7.51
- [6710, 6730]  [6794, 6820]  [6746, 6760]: 0.12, 7.74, 7.46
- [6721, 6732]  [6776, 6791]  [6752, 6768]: 0.12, 7.88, 7.72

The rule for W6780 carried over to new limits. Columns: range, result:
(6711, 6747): 7.057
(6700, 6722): 7.436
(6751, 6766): 6.726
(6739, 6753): 6.794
